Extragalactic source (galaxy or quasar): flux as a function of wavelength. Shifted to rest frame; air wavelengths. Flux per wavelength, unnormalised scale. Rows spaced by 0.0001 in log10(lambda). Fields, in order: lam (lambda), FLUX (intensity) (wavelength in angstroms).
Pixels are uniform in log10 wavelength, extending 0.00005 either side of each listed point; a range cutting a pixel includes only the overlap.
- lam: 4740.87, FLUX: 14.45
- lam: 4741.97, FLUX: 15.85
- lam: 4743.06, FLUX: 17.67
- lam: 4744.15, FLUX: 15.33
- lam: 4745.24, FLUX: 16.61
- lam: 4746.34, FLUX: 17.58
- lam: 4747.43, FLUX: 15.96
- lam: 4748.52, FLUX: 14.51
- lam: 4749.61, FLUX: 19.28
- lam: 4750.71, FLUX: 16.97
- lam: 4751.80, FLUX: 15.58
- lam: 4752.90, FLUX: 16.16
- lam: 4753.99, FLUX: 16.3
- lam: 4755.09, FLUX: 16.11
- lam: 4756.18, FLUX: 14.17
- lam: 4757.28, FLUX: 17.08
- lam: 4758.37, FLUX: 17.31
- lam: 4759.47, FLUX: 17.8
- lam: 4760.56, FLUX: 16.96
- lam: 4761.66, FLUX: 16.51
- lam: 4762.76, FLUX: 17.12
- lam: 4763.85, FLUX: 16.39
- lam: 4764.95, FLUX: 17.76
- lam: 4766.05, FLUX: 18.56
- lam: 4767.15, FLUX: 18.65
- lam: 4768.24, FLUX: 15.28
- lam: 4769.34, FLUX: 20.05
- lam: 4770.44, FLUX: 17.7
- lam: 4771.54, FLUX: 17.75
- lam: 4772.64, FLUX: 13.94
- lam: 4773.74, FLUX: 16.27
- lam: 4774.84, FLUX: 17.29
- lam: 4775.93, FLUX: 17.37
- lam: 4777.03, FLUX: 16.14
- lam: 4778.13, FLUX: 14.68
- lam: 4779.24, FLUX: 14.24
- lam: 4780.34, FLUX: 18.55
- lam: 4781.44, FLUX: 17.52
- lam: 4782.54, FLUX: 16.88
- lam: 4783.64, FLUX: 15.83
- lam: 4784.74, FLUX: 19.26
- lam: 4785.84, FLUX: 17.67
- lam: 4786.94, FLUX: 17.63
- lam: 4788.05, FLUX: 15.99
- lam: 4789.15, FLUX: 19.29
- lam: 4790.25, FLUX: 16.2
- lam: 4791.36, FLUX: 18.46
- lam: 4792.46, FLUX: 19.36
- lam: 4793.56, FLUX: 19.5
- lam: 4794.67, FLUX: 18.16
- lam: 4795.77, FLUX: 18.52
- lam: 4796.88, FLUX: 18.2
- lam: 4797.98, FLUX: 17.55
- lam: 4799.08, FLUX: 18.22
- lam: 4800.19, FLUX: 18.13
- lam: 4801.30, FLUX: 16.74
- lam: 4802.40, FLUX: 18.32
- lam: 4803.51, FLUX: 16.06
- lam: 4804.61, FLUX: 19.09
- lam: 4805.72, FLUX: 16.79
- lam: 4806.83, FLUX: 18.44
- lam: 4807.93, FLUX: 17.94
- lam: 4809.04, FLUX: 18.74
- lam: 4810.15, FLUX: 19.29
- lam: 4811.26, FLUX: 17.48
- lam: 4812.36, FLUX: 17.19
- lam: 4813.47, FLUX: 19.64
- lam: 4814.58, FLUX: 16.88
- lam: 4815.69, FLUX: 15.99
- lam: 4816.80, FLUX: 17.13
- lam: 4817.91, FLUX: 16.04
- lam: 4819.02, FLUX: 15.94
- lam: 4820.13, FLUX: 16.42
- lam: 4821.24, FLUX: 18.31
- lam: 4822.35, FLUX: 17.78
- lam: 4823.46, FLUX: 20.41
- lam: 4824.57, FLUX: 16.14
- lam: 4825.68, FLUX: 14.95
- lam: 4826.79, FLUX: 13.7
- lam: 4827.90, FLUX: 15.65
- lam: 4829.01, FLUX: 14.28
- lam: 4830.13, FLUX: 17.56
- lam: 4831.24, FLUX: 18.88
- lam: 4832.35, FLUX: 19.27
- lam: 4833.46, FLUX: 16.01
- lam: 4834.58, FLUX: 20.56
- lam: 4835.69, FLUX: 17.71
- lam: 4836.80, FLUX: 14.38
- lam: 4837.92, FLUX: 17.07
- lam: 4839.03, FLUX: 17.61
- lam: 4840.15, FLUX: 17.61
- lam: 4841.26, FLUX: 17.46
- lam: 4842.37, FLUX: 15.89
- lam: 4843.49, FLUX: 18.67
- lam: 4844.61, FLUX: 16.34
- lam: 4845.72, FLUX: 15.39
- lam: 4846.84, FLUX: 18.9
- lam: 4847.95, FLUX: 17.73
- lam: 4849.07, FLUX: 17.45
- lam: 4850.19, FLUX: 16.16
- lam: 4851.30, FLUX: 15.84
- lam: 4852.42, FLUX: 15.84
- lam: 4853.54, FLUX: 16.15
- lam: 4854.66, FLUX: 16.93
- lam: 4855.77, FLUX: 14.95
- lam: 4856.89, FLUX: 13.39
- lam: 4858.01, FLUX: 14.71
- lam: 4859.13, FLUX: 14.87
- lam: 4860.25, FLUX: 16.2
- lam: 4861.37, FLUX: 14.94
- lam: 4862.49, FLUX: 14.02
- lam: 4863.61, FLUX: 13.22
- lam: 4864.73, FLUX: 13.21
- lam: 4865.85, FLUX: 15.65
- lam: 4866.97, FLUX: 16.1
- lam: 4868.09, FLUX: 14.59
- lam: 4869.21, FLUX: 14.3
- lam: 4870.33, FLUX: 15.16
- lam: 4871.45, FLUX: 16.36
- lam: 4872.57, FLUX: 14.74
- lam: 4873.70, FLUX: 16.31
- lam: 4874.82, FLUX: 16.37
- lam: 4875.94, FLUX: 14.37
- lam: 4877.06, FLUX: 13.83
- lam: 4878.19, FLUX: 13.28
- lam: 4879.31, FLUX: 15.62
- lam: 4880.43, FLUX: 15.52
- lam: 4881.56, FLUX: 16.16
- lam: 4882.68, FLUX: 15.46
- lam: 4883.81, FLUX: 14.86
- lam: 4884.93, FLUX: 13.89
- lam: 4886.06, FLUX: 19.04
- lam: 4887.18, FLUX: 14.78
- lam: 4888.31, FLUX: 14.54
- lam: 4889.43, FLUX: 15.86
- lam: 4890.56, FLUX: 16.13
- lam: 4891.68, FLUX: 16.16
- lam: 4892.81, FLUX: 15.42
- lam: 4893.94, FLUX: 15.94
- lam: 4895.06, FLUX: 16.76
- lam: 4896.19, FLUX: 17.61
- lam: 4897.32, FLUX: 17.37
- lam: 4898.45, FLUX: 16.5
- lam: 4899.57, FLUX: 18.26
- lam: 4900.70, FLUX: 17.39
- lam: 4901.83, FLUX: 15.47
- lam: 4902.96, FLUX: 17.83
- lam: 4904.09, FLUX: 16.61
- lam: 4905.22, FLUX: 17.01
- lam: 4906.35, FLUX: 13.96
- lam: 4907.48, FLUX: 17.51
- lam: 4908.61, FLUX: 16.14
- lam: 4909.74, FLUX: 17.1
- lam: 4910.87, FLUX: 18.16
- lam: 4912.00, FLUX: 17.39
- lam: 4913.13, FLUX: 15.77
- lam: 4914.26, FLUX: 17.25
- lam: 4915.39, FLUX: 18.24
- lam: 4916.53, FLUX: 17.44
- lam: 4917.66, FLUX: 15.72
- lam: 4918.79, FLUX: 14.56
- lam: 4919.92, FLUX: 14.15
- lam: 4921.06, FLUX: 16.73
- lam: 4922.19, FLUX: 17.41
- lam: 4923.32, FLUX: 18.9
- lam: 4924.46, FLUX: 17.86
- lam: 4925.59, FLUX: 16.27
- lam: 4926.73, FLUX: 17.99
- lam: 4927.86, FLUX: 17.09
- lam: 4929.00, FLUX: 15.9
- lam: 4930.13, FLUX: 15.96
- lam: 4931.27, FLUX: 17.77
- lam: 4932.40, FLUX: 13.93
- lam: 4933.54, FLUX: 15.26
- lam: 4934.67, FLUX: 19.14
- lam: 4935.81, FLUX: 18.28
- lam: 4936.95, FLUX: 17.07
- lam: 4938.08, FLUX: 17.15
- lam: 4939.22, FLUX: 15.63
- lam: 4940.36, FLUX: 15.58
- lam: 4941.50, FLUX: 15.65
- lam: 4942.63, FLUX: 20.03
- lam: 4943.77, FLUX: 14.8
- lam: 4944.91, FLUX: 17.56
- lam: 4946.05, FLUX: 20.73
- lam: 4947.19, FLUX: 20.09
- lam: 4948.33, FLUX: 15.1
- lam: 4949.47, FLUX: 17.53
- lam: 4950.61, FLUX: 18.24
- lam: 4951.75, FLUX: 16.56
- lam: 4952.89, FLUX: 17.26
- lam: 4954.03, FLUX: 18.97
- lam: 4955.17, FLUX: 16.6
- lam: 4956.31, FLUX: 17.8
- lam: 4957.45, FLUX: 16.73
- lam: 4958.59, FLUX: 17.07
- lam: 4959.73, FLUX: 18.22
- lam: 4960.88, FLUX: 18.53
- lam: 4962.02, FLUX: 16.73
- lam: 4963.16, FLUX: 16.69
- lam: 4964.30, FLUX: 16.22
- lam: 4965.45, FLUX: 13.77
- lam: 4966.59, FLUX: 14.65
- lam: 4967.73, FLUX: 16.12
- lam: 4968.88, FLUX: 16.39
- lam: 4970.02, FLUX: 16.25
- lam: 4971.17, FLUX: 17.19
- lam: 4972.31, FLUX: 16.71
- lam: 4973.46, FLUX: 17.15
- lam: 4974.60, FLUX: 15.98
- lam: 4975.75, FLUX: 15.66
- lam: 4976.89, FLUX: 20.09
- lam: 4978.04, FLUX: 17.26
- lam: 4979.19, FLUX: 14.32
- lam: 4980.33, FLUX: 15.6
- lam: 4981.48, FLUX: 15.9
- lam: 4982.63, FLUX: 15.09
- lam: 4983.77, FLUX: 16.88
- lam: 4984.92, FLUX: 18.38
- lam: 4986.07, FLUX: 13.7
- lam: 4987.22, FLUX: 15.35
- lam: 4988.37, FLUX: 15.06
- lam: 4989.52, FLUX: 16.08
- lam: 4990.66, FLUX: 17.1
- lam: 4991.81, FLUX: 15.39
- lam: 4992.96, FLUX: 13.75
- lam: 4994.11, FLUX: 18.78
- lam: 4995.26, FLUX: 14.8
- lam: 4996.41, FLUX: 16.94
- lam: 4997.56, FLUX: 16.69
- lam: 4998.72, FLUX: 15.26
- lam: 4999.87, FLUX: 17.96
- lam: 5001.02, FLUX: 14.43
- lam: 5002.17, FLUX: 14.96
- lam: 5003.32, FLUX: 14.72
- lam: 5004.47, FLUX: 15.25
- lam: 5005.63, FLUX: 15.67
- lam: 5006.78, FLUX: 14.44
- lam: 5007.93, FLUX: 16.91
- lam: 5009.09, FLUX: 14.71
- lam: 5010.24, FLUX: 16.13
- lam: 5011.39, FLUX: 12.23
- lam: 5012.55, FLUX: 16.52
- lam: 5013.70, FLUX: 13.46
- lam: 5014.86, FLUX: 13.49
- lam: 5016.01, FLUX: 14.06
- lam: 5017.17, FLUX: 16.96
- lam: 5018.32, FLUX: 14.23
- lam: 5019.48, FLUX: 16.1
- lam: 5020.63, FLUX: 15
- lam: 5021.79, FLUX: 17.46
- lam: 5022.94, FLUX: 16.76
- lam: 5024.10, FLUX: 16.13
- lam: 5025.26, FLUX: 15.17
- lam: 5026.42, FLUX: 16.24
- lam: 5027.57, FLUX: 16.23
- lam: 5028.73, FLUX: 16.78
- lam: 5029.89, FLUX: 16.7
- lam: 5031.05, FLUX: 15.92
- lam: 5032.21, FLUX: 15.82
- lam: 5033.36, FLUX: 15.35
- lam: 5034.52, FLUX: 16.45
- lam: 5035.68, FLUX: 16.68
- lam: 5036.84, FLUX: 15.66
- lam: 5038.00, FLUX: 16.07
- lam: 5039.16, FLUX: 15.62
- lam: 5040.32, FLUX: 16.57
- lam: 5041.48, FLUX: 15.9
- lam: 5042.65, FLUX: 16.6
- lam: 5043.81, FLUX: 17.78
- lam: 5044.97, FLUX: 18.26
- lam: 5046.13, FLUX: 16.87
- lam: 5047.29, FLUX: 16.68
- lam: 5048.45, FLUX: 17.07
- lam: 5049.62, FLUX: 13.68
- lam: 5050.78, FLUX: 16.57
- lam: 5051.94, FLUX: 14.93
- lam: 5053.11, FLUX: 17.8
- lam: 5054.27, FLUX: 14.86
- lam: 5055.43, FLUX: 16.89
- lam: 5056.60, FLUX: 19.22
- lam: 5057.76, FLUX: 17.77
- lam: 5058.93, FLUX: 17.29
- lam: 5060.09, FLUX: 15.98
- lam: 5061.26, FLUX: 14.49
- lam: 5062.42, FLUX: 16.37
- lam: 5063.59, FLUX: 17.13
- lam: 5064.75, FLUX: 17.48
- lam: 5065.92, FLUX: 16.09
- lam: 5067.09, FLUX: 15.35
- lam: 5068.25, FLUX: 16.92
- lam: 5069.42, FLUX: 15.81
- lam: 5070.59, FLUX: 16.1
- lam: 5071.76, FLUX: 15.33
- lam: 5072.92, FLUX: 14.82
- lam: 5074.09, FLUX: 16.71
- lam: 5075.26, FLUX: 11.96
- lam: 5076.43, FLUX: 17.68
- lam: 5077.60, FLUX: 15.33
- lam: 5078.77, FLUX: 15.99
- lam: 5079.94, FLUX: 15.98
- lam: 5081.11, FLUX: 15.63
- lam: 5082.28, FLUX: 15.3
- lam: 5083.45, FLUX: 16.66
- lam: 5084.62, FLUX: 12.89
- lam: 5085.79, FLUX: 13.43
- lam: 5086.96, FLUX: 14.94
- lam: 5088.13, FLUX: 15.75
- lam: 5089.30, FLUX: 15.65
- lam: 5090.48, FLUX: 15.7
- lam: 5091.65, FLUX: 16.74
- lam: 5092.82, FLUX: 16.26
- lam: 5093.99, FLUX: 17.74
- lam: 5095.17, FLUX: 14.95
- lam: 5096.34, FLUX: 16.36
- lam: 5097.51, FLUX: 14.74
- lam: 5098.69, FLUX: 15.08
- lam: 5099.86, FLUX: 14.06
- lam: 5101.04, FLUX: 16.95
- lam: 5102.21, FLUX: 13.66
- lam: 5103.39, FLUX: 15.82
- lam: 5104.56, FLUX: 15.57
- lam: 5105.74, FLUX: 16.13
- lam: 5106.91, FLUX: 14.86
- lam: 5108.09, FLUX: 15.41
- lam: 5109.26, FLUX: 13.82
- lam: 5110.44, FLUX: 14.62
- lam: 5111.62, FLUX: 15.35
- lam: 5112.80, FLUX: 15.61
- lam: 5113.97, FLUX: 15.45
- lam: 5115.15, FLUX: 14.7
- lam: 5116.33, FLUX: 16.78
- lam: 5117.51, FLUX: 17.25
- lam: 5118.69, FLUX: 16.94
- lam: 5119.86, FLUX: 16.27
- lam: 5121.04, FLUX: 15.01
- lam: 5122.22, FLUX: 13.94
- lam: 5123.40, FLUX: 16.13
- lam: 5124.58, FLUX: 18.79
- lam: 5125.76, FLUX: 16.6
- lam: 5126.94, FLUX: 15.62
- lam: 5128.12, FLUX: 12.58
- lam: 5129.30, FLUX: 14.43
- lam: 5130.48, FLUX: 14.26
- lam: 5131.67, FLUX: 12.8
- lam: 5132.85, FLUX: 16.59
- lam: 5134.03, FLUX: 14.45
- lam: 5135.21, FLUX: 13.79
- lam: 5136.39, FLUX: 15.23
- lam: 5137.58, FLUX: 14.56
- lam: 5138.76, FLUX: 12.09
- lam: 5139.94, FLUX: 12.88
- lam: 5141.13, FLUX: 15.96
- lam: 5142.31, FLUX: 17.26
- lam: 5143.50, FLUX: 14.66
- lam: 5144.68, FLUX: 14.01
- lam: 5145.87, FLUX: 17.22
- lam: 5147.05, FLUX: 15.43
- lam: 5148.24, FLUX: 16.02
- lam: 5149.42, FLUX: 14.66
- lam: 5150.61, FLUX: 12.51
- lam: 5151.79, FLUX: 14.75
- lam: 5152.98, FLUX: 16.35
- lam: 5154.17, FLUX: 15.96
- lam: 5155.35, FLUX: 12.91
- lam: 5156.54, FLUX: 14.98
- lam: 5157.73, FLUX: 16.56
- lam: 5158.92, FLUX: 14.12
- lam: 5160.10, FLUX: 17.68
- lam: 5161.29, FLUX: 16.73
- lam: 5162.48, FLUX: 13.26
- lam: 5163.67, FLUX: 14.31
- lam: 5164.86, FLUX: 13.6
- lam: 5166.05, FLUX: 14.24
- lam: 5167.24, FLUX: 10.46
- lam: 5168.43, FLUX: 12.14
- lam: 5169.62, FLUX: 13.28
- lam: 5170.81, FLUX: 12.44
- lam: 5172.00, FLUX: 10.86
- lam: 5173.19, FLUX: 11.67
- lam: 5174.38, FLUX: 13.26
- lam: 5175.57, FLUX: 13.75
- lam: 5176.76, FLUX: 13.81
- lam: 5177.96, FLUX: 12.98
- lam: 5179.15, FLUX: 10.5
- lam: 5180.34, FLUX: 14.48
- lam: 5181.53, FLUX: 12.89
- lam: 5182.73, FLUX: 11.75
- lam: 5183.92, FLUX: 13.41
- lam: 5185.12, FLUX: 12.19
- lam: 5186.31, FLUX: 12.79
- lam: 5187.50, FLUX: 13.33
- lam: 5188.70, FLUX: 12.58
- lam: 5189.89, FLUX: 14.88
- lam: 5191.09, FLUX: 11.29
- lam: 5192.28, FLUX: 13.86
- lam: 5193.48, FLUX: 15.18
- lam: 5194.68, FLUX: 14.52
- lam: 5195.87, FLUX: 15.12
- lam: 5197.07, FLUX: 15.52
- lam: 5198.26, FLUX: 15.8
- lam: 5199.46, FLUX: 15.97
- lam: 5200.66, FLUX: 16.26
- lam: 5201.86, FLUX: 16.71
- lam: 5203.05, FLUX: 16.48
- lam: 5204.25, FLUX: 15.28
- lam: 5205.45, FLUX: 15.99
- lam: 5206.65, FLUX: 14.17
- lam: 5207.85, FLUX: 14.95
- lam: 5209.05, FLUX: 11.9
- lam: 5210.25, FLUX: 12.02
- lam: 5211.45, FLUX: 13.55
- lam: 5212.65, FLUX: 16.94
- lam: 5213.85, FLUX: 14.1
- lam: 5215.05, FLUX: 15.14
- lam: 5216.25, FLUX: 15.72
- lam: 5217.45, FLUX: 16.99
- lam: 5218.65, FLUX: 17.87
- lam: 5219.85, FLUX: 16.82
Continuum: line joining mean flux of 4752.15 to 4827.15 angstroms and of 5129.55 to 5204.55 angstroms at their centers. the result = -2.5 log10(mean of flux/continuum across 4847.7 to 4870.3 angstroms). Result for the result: 0.098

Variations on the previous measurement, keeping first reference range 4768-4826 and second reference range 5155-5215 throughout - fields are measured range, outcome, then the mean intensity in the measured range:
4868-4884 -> 0.11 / 15.1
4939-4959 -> -0.08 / 17.4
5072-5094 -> -0.04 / 15.5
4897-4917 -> -0.03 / 17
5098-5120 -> -0.06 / 15.5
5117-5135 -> -0.07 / 15.4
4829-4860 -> 0.02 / 16.7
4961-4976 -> -0.02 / 16.2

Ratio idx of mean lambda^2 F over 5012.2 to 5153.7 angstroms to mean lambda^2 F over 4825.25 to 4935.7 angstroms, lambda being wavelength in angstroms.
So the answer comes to 1.05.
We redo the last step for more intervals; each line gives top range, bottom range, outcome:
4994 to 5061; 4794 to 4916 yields 1.04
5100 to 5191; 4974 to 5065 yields 0.95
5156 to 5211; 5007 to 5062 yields 0.92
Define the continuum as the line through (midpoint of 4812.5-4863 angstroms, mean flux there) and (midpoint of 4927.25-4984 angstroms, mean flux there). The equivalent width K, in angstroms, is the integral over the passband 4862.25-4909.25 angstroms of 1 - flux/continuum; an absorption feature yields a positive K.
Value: 2.8 angstroms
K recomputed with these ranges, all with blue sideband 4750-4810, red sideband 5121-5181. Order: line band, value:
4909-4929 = -0.88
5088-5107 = -1.14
